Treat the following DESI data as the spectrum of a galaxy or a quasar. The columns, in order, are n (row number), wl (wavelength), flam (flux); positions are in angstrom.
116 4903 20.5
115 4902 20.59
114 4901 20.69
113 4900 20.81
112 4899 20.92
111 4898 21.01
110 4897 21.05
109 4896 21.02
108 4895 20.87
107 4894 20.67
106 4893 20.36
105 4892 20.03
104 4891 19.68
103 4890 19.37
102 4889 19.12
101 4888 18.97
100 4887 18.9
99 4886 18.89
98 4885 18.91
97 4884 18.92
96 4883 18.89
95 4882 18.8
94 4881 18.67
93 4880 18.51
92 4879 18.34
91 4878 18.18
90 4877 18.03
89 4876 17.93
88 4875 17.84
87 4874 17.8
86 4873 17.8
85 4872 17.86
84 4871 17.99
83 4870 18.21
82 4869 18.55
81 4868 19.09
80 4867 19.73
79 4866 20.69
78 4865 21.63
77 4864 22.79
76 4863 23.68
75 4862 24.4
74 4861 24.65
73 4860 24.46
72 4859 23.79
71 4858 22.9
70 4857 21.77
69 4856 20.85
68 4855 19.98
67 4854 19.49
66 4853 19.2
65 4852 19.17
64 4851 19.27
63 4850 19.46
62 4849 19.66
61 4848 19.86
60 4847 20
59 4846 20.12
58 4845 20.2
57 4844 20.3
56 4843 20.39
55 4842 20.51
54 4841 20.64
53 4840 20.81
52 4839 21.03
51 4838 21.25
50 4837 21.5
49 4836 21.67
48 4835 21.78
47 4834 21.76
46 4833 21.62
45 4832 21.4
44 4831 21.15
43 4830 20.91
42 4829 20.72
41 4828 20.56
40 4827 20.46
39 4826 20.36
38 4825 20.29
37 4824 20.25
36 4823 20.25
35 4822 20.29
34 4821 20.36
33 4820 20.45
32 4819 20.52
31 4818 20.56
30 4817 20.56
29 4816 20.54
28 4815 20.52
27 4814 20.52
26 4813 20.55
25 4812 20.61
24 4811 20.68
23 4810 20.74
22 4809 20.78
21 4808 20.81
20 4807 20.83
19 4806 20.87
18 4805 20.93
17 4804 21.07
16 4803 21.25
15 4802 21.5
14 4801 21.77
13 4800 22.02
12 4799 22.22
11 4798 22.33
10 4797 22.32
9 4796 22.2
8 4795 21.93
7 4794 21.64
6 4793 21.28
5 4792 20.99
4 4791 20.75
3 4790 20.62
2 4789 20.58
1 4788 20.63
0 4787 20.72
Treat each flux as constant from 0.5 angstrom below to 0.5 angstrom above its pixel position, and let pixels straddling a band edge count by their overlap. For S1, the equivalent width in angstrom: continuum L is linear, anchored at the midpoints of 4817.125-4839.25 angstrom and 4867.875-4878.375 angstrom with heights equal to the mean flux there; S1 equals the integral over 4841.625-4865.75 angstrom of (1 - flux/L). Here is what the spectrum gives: -2.43 angstrom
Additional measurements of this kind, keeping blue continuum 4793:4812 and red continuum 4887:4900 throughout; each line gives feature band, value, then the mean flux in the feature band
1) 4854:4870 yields -0.9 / 21.7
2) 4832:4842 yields -0.2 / 21.3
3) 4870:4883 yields 1.4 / 18.2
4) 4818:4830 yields 0.4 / 20.4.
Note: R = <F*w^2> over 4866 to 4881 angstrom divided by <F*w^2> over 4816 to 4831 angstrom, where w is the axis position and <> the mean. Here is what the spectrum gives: 0.92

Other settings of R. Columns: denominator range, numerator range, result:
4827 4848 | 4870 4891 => 0.90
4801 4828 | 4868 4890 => 0.92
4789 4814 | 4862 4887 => 0.93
